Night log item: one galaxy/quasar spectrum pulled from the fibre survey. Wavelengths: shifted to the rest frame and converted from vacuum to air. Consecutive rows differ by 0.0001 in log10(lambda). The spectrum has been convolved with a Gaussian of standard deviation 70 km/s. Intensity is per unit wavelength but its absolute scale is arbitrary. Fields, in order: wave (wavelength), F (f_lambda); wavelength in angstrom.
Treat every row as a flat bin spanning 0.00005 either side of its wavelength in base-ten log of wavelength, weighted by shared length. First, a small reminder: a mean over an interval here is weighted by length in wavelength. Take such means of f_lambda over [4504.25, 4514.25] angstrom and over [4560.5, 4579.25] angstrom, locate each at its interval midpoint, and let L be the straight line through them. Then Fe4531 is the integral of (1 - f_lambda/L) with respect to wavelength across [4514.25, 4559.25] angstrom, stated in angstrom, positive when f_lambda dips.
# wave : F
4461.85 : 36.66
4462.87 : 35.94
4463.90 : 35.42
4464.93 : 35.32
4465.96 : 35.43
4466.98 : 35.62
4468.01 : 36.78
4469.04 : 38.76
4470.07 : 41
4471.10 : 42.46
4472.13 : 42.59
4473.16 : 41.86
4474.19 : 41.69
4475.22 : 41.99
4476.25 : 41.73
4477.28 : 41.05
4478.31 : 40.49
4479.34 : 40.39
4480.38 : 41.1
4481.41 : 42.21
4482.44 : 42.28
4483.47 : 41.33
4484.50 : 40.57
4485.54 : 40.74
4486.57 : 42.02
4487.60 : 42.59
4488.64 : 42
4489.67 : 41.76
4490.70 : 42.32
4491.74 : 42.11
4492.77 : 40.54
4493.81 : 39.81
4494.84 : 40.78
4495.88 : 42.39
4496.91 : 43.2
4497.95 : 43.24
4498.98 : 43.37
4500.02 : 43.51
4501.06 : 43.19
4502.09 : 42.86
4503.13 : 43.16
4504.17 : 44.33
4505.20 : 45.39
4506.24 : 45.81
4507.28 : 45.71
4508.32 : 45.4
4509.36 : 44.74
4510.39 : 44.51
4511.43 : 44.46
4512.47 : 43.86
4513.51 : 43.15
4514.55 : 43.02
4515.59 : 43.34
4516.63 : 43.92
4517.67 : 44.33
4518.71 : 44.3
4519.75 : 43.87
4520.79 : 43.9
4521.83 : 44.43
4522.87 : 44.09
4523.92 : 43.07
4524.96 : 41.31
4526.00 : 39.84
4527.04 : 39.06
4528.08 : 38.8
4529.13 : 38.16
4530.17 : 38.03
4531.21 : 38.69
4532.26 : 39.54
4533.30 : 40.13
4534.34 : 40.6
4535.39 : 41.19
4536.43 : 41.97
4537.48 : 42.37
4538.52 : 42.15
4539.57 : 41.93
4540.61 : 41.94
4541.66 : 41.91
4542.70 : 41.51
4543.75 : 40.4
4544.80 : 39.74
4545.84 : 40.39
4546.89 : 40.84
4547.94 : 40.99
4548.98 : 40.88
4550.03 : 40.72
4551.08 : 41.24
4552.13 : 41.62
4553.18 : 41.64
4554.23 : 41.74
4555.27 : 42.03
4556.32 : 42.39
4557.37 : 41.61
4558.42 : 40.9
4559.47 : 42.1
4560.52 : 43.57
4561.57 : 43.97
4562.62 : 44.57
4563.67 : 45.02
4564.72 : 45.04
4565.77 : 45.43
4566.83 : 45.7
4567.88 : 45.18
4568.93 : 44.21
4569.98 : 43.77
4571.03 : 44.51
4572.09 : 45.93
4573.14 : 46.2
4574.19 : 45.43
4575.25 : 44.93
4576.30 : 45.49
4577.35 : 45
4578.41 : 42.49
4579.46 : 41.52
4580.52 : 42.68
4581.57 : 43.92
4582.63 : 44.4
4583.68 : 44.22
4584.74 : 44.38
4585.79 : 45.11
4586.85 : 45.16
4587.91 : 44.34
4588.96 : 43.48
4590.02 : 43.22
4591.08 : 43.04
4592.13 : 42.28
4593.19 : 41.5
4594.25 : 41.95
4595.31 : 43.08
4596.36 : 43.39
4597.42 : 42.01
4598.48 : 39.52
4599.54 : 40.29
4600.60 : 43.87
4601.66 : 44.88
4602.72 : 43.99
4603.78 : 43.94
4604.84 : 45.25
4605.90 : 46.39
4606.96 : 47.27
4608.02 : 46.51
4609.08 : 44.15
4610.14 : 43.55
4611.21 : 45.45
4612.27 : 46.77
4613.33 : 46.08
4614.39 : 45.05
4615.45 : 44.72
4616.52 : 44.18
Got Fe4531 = 3.28 angstrom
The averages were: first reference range 44.7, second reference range 44.8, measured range 41.5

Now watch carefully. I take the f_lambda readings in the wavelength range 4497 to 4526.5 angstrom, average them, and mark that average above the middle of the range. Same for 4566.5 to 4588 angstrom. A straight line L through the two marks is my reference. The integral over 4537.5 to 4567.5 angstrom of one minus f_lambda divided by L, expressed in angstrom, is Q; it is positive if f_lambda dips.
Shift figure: 1.4 angstrom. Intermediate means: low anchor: 43.8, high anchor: 44.5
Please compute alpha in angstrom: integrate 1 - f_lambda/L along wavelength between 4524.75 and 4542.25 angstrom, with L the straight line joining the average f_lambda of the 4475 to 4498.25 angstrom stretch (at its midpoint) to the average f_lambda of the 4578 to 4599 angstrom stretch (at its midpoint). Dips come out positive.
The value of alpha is 0.76 angstrom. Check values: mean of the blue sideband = 41.6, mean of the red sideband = 43.1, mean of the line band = 40.5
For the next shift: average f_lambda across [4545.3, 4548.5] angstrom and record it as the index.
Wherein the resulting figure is 40.8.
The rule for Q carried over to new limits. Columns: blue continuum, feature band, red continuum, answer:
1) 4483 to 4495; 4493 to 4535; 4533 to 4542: -1.1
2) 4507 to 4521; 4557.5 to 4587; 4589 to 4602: -0.9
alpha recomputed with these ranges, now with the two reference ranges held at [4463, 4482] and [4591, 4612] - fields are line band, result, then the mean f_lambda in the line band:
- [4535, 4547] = 0.12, 41.4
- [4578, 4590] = -0.18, 43.8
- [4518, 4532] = -0.02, 41.3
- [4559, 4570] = -0.50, 44.5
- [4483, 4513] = -1.83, 43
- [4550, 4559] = 0.13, 41.6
